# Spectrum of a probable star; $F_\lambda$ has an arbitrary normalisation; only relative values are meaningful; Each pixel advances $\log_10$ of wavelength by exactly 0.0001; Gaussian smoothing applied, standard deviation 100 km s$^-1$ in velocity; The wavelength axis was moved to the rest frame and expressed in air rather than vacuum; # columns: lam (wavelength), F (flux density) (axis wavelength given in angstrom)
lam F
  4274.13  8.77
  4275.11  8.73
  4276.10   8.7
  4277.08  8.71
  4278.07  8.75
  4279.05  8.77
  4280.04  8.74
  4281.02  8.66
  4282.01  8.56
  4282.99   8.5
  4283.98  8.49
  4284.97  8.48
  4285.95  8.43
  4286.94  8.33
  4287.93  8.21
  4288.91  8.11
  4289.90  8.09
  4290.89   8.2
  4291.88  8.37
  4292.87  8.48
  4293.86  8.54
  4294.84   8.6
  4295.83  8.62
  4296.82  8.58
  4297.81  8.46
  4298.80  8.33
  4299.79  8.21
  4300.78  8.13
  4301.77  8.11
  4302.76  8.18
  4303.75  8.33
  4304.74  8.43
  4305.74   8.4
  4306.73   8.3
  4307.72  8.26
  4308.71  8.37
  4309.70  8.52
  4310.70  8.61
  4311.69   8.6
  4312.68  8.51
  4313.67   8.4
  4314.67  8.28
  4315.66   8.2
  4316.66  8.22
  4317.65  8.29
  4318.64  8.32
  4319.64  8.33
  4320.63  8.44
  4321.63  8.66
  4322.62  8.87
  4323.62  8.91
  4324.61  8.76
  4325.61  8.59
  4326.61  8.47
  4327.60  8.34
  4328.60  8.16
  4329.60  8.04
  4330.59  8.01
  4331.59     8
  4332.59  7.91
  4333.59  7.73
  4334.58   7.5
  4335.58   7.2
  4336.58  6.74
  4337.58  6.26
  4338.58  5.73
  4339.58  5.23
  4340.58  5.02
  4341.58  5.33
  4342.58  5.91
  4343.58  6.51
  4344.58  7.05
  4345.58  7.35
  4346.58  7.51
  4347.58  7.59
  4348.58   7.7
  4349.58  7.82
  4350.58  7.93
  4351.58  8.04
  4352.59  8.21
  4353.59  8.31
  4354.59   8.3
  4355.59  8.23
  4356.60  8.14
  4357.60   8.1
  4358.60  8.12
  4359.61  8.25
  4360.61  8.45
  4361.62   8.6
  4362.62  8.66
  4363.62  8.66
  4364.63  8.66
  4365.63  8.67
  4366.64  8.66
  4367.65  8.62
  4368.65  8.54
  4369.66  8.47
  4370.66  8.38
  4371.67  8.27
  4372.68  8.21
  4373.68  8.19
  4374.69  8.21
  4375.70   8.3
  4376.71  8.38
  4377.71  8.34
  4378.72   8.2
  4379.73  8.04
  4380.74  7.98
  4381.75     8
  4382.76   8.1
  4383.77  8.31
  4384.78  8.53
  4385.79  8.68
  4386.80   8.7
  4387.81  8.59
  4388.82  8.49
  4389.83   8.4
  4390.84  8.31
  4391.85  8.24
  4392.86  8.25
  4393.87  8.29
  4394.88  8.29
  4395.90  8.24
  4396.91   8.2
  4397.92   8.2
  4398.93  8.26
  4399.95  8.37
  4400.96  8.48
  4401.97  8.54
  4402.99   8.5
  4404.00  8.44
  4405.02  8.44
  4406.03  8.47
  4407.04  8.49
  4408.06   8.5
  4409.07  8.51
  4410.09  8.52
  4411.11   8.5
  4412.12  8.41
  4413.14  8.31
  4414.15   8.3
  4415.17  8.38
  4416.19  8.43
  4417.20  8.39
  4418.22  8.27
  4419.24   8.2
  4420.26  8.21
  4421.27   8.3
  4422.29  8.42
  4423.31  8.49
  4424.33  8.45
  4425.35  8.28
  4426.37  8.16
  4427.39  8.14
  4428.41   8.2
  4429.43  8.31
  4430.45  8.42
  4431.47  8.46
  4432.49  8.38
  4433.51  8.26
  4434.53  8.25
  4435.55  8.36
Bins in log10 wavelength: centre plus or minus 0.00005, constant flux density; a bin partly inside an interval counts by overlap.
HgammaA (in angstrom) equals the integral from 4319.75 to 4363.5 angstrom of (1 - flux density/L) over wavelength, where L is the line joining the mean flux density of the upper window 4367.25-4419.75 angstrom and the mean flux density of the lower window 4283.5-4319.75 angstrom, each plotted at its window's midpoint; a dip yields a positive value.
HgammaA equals 3.4 angstrom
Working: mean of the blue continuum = 8.36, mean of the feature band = 7.71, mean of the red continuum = 8.36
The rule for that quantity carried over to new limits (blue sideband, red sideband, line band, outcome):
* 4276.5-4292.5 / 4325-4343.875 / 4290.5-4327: -3.0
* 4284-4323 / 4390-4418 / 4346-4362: 0.6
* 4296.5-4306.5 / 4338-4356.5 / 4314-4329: -1.3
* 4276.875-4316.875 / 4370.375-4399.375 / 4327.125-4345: 3.1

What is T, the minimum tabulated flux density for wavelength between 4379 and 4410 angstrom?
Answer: 7.98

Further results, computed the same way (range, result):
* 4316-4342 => 5.02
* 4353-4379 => 8.1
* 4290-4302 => 8.11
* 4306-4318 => 8.2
